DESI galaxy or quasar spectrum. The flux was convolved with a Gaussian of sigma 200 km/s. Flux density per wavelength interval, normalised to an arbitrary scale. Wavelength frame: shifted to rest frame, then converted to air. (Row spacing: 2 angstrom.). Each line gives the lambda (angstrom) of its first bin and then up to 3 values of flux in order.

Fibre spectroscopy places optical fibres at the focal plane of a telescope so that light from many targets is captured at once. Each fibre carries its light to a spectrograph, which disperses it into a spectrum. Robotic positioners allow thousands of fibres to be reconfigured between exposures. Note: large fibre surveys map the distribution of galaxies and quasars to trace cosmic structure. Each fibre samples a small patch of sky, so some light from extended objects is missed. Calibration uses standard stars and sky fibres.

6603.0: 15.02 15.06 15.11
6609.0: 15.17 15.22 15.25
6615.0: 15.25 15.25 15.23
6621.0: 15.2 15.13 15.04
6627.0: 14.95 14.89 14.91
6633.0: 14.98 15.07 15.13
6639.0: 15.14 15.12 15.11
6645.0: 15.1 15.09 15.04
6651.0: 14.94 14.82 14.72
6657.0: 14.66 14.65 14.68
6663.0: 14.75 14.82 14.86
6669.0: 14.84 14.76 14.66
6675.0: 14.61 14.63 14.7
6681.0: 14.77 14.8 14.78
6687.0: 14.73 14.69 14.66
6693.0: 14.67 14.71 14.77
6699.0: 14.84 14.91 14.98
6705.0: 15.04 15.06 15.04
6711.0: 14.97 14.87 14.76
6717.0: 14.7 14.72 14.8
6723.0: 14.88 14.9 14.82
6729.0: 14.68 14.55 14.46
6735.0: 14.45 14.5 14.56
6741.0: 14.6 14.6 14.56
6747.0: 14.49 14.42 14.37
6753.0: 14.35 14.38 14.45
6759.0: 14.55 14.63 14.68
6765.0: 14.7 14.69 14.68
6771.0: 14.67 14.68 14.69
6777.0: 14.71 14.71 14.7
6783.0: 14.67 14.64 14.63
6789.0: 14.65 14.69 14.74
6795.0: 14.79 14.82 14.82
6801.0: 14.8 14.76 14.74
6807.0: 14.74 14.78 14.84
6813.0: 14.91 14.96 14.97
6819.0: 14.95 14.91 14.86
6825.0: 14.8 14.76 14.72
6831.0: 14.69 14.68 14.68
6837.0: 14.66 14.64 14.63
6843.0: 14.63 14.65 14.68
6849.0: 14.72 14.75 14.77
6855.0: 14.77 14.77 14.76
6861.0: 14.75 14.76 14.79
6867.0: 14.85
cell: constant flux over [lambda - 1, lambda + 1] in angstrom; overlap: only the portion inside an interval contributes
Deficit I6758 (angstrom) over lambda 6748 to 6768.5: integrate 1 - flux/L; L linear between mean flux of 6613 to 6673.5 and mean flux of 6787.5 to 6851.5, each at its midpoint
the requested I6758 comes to 0.42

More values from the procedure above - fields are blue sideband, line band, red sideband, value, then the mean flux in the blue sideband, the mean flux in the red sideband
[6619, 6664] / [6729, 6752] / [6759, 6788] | 0.4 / 15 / 14.7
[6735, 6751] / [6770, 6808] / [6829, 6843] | -0.3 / 14.5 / 14.7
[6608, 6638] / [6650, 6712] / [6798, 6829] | 1.0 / 15.1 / 14.8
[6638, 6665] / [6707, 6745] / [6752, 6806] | 0.1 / 14.9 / 14.7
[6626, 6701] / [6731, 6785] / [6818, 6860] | 0.8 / 14.8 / 14.7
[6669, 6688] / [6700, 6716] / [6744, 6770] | -0.3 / 14.7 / 14.5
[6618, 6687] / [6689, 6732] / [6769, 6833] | 0.1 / 14.9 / 14.8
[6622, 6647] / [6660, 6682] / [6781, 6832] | 0.4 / 15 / 14.8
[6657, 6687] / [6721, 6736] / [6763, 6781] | 0.0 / 14.7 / 14.7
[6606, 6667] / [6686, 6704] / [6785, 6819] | 0.2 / 15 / 14.8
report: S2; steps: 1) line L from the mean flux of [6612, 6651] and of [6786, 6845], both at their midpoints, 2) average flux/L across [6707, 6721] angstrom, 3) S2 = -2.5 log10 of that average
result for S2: 0.007 mag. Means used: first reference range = 15.1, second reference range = 14.8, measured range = 14.9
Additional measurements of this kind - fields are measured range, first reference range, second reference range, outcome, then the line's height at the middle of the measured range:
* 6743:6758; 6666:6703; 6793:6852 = 0.02 mag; 14.8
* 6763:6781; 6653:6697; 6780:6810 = 0.00 mag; 14.7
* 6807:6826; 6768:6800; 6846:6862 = -0.01 mag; 14.7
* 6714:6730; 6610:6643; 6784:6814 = 0.01 mag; 14.9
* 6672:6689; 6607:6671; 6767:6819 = 0.02 mag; 14.9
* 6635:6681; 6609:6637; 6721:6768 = 0.01 mag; 15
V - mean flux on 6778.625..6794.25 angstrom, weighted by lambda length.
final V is 14.7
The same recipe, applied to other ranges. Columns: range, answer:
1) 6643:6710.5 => 14.8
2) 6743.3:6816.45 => 14.7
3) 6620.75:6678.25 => 14.9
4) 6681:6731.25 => 14.8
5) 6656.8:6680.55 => 14.7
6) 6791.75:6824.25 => 14.8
